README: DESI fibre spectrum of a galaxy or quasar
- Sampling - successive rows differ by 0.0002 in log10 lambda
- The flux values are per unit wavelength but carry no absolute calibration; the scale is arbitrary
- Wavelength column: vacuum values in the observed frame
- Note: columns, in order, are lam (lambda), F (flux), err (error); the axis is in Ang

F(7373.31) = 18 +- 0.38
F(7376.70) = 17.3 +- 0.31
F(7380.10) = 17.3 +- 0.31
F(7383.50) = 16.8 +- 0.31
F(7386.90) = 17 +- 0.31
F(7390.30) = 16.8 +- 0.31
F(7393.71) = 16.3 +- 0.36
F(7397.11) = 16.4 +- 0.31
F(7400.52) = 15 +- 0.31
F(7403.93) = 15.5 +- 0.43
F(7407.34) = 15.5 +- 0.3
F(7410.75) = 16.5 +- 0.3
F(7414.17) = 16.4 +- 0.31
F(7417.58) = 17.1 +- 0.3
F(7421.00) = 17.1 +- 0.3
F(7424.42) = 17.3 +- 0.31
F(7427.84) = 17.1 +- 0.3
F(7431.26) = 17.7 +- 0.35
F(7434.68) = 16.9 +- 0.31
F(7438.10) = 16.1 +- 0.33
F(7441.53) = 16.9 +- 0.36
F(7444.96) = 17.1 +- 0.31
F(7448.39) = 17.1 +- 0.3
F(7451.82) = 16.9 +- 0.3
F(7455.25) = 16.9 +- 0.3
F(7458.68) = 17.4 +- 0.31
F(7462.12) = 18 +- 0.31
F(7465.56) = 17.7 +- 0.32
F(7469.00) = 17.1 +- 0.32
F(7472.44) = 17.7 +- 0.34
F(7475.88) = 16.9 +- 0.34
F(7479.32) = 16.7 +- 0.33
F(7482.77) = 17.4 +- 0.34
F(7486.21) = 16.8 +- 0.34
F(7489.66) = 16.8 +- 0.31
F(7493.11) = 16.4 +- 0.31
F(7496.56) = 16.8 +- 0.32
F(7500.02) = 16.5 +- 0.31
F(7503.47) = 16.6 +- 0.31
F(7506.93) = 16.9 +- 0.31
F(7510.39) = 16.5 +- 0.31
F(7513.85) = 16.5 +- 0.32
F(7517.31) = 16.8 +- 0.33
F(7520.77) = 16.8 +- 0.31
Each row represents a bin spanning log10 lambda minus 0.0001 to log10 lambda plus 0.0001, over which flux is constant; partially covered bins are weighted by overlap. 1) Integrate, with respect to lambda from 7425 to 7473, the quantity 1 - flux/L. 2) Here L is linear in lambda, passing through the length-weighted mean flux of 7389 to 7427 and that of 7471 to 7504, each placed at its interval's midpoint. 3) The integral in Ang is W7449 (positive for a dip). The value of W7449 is -1.6 Ang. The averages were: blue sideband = 16.4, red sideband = 16.9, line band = 17.2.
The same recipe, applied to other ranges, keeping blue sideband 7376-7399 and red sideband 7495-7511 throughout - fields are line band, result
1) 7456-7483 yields -1.03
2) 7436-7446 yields 0.03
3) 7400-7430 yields 0.55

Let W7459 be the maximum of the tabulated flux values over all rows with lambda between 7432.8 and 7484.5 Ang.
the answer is 18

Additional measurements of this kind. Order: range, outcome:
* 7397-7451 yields 17.7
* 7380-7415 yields 17.3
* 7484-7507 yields 16.9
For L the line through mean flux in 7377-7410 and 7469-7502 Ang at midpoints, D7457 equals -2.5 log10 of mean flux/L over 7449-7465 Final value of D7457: -0.04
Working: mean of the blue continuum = 16.3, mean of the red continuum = 16.9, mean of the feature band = 17.3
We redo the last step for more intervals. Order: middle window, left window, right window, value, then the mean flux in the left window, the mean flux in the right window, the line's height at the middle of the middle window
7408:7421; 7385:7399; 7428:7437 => 0.02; 16.6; 17.2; 16.9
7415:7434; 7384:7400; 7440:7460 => -0.02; 16.5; 17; 16.8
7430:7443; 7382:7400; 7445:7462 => 0.01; 16.5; 17.2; 17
